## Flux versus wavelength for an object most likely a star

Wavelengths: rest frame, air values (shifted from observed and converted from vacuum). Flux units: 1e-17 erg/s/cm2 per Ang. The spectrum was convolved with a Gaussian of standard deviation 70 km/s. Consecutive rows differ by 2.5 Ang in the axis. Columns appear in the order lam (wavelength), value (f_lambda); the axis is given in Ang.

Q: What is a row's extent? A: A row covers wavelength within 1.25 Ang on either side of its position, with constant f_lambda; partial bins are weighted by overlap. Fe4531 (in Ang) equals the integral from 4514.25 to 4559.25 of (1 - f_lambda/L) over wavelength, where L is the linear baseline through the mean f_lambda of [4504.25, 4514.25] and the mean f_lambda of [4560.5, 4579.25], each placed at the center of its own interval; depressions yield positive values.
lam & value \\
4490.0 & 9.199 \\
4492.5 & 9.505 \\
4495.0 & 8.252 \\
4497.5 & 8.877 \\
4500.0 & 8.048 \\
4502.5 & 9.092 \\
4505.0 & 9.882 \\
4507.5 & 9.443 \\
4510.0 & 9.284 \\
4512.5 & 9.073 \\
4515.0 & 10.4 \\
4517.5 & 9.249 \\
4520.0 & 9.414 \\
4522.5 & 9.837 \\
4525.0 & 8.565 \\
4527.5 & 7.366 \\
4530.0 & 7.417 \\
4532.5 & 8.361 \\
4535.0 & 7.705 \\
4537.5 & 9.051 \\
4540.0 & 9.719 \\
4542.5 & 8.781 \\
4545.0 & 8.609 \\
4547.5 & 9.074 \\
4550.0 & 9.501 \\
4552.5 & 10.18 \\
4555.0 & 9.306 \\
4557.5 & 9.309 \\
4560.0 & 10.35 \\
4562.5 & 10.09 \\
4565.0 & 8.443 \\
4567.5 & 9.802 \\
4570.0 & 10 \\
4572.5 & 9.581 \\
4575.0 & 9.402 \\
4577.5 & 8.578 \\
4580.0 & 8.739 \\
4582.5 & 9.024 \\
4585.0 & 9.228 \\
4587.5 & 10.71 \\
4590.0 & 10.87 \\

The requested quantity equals 2.1 Ang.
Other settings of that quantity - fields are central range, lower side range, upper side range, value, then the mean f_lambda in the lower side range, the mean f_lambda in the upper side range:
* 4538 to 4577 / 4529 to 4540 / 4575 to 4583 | -3.85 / 8.33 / 8.85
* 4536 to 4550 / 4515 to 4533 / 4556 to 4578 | 0.04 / 8.74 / 9.54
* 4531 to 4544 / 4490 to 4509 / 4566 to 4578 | 0.82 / 9.03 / 9.51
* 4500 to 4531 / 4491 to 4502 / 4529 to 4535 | -2.97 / 8.71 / 7.87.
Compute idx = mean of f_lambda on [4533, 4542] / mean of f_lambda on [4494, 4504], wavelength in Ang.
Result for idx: 1.02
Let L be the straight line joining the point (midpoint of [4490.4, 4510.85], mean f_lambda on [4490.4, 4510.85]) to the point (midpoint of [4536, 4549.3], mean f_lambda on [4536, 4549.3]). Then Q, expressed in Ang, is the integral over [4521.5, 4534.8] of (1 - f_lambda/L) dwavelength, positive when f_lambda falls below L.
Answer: 1.19 Ang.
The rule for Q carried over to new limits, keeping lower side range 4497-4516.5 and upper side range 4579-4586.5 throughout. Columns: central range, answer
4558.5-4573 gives -1.0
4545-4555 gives -0.3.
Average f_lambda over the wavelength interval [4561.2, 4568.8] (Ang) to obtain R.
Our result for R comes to 9.45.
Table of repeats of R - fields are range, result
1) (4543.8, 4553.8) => 9.34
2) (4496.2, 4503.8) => 8.68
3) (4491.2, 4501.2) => 8.68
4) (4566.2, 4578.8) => 9.47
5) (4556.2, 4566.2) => 9.55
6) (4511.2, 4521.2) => 9.53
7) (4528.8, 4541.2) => 8.45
